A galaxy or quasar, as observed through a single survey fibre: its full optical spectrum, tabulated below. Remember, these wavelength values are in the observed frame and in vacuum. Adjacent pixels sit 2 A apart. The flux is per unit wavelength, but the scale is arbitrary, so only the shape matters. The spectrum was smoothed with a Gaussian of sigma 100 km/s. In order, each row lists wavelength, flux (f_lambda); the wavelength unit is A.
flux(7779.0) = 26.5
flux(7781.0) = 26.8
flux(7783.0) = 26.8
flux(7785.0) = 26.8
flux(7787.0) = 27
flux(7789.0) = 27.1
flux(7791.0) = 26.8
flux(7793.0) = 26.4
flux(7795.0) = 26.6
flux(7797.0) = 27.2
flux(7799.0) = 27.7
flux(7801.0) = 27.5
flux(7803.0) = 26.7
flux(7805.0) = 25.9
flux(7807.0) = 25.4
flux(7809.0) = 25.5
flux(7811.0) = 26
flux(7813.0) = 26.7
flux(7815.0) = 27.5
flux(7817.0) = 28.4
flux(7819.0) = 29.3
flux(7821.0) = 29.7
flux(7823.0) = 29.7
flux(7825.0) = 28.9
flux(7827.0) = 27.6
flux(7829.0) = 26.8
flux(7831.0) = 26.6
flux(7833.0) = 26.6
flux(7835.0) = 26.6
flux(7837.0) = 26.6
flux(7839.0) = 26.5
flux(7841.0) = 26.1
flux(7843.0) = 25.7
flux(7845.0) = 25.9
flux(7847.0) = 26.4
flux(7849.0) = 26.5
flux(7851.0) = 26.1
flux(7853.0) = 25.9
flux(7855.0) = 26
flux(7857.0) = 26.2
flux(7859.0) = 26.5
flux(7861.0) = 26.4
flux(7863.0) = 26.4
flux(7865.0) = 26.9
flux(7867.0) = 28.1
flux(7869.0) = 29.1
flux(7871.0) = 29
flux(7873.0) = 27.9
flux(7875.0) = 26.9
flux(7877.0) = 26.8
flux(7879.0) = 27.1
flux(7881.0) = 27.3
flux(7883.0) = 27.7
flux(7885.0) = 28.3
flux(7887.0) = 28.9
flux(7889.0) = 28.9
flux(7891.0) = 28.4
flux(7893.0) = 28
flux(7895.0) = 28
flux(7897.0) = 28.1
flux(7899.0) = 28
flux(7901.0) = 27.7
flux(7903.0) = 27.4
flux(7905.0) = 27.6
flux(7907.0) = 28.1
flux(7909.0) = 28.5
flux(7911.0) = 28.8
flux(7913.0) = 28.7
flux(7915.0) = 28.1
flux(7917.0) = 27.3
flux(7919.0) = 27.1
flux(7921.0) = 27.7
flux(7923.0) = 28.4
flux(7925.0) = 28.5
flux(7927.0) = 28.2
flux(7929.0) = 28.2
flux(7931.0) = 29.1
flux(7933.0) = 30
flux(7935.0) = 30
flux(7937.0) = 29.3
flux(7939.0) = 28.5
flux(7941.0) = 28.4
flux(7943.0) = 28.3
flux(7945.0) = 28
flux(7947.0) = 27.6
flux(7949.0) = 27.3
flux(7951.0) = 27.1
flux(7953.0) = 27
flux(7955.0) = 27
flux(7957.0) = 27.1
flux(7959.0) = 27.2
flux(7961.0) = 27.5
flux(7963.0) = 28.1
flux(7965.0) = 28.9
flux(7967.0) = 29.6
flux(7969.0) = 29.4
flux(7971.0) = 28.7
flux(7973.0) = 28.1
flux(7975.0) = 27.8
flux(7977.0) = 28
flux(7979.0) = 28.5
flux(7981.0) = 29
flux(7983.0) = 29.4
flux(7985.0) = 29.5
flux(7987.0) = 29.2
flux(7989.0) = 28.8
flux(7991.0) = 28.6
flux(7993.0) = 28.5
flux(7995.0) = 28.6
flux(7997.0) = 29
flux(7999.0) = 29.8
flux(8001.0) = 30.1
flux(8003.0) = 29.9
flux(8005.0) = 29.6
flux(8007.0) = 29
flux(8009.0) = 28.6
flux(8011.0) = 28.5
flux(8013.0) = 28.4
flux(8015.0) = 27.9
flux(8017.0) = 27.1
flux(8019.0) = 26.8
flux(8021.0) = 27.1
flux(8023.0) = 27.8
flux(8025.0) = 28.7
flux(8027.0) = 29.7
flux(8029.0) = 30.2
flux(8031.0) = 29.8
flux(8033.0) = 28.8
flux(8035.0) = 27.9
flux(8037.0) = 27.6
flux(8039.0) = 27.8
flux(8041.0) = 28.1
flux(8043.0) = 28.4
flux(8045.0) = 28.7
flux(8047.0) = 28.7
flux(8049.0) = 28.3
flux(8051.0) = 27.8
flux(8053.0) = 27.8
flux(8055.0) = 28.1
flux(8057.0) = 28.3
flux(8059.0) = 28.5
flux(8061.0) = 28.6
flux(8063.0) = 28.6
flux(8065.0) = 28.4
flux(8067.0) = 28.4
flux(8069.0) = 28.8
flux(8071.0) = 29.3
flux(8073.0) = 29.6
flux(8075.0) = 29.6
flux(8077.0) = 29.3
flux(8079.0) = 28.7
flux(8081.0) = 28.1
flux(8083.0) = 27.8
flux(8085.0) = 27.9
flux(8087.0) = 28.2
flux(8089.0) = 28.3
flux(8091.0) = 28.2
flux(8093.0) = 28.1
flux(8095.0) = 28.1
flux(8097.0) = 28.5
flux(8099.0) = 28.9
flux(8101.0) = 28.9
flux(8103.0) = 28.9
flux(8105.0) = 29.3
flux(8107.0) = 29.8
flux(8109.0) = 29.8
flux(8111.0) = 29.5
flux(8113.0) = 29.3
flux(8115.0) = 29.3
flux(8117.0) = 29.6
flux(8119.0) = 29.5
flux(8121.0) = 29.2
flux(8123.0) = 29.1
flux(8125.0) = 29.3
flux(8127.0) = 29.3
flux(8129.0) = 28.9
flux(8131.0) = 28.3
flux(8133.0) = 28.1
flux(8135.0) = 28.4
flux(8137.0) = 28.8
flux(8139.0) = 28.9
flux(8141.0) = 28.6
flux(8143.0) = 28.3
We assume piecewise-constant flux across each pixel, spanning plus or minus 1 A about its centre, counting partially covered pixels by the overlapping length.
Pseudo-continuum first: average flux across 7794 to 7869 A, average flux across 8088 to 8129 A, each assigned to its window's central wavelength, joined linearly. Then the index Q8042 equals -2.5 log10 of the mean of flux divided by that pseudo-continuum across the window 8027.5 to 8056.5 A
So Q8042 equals 0.003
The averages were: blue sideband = 26.9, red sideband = 29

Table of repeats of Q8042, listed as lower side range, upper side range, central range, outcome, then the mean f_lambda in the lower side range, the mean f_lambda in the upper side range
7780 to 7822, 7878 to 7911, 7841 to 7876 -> 0.03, 27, 28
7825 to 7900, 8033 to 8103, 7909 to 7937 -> -0.04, 27.2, 28.4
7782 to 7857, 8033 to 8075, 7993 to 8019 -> -0.03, 26.9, 28.4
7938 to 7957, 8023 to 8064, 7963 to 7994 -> -0.03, 27.7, 28.5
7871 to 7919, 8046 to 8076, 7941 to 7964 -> 0.03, 27.9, 28.6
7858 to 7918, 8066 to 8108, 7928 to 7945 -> -0.03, 27.8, 28.7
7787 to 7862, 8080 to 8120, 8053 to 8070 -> 0.00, 26.9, 28.8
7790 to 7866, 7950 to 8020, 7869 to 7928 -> -0.02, 26.8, 28.5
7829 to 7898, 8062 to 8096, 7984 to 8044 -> -0.02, 27.1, 28.6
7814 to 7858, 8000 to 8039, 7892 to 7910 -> -0.01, 27.1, 28.6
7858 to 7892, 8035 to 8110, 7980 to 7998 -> -0.03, 27.7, 28.5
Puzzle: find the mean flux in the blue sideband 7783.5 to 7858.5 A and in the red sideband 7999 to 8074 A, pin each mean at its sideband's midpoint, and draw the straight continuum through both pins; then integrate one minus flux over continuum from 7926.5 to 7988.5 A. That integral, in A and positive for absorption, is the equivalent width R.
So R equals -1.0 A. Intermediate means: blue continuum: 26.9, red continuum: 28.5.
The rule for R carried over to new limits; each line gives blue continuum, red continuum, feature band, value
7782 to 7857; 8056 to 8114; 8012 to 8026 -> 0.3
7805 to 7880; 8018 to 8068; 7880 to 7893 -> -0.4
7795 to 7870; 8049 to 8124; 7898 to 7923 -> -0.4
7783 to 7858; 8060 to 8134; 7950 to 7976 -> -0.1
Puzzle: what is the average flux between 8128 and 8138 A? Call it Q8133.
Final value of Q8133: 28.5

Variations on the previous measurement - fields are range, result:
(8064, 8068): 28.4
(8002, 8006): 29.8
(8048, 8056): 28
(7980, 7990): 29.2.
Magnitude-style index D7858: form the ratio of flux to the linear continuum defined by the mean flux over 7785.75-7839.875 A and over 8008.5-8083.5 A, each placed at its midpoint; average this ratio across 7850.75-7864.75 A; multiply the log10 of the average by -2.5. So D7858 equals 0.05 mag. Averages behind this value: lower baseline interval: 27.2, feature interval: 26.3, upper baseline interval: 28.4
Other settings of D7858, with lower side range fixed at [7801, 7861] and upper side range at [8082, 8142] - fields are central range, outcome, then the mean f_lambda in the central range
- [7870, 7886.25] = -0.02 mag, 27.6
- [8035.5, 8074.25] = 0.00 mag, 28.4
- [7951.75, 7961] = 0.02 mag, 27.1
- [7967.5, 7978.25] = -0.02 mag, 28.5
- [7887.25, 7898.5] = -0.04 mag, 28.3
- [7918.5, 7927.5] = -0.02 mag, 28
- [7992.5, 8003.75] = -0.05 mag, 29.3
